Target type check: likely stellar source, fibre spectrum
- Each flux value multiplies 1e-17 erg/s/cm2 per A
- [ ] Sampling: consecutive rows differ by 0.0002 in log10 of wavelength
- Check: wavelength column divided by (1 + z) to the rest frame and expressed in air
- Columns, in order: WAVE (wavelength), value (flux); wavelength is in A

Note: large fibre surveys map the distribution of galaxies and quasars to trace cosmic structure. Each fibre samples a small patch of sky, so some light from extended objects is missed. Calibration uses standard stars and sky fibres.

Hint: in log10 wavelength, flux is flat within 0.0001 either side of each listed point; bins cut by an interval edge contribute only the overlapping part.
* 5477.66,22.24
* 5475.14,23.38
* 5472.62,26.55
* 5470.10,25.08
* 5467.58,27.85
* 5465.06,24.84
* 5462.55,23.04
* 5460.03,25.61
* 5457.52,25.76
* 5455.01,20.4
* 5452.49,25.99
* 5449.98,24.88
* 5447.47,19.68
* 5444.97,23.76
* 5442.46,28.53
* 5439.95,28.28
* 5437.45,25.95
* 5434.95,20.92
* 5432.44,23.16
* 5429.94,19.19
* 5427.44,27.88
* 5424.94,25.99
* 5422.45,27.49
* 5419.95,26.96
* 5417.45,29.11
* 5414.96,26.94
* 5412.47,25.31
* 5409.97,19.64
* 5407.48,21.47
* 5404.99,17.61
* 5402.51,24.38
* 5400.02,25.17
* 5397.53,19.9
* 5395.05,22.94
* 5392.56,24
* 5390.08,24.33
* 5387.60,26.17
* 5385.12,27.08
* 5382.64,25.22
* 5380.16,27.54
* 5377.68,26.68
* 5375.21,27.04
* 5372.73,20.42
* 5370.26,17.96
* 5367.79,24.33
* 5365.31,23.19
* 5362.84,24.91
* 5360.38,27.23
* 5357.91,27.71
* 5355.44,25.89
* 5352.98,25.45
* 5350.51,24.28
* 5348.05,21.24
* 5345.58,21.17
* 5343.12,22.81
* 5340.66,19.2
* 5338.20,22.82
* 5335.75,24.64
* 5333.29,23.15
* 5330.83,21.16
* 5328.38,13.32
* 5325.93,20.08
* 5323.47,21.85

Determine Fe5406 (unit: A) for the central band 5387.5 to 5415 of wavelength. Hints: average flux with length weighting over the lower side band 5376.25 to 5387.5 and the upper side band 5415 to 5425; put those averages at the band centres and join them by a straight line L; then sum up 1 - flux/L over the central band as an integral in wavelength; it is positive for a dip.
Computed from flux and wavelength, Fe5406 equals 4.3 A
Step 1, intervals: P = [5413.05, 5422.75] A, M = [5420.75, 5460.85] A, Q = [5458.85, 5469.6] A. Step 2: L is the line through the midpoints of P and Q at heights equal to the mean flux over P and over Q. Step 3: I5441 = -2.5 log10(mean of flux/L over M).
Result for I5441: 0.076 mag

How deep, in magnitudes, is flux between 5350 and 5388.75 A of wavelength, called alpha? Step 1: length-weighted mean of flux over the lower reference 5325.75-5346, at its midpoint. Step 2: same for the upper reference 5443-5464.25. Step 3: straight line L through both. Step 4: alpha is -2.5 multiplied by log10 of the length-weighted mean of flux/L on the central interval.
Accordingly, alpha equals -0.15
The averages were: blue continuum 21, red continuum 23.8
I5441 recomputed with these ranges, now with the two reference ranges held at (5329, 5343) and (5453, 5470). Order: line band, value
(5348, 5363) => -0.15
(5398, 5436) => -0.02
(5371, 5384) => -0.10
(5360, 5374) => -0.01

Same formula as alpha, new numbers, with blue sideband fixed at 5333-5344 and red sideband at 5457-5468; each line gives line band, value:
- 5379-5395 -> -0.087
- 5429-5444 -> 0.010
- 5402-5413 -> 0.131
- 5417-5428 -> -0.127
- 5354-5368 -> -0.119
